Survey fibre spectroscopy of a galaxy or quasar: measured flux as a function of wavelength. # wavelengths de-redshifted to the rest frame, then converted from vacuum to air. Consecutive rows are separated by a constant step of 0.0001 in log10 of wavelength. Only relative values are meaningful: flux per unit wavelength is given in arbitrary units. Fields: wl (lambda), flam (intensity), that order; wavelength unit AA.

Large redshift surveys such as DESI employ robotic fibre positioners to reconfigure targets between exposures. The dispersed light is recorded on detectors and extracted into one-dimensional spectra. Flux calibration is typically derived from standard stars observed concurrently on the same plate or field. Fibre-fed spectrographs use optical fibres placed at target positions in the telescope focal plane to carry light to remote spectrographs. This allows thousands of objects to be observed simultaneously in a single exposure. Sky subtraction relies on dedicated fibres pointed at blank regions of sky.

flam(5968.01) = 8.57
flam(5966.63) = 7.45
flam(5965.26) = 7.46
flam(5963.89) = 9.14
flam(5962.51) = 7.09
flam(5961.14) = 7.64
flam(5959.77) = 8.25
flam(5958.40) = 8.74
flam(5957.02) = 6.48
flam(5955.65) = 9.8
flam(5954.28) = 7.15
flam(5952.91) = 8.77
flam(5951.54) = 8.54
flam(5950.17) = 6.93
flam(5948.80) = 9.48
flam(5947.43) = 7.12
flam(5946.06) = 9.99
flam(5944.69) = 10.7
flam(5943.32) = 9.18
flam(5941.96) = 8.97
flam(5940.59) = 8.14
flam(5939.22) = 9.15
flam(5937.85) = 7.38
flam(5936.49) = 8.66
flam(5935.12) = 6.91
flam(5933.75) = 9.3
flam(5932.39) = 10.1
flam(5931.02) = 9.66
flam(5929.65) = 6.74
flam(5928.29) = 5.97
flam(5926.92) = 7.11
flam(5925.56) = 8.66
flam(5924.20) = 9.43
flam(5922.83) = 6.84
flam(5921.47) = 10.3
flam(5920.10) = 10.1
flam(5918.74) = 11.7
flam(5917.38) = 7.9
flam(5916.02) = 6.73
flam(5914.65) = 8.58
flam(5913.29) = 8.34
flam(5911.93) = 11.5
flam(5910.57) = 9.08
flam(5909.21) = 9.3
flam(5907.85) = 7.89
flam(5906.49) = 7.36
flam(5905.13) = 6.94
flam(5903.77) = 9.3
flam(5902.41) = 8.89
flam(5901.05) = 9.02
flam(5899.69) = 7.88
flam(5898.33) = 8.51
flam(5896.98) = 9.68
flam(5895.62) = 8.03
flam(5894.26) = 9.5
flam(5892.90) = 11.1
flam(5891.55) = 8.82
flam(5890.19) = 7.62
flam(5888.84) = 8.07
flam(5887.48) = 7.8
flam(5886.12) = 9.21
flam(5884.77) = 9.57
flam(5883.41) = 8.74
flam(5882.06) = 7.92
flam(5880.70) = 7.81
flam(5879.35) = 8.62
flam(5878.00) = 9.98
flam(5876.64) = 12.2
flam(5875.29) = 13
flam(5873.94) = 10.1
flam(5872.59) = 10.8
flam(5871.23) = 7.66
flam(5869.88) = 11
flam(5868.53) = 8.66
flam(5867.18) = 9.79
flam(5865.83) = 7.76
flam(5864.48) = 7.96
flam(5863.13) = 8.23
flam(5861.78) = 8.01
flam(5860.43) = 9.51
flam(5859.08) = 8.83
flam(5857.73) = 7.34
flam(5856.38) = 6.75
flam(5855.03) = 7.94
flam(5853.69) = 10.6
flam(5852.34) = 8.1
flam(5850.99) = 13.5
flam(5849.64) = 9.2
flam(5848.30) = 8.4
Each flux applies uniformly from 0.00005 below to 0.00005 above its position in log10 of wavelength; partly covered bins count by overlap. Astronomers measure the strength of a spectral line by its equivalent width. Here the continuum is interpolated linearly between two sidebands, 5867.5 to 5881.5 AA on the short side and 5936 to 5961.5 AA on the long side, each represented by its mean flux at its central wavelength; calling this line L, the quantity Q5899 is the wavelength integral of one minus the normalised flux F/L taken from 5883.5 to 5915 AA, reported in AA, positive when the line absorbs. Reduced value 2.3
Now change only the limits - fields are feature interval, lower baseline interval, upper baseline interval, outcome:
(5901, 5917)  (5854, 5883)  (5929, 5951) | 0.51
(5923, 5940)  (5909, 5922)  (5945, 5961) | 1.32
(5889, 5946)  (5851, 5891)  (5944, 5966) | -0.51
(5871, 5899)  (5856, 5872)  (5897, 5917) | -2.54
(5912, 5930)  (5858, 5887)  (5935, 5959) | 0.59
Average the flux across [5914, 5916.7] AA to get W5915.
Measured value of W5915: 7.63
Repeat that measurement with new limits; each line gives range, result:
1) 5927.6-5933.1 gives 8.12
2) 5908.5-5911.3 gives 9.23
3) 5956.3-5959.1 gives 7.63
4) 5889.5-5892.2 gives 8.22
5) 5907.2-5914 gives 9.23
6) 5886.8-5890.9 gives 7.83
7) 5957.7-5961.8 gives 8.2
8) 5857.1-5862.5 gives 8.43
